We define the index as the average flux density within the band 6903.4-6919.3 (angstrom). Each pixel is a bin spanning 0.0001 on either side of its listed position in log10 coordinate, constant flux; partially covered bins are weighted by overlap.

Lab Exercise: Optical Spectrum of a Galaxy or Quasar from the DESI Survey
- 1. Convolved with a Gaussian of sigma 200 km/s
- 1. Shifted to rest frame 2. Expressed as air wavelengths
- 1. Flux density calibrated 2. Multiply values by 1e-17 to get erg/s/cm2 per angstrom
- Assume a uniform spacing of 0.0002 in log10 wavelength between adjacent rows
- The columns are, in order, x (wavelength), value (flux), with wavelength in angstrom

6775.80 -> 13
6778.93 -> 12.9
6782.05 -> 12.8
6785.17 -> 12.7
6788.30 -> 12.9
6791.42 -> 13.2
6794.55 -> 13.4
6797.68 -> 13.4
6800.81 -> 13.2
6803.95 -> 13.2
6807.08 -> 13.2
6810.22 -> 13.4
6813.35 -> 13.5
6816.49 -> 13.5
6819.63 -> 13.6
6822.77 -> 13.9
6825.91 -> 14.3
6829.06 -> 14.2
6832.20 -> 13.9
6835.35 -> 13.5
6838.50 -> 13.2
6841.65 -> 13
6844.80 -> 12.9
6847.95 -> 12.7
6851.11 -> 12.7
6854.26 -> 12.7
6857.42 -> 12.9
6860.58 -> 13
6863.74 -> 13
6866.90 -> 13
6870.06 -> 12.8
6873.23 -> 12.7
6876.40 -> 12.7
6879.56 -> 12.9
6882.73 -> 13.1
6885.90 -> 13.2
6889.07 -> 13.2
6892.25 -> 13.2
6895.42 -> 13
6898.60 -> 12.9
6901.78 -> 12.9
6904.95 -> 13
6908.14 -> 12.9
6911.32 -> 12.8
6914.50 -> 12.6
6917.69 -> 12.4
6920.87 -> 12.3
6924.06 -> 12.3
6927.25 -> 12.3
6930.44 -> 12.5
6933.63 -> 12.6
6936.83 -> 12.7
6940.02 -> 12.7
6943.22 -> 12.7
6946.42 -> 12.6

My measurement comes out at 12.7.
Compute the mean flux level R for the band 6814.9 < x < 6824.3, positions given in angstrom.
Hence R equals 13.7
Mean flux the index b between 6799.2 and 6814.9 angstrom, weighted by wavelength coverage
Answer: 13.3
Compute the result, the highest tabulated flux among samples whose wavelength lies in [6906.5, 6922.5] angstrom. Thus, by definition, 12.9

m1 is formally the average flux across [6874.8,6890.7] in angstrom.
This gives 13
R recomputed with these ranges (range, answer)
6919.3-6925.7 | 12.3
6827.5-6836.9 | 13.9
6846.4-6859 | 12.7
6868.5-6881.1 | 12.8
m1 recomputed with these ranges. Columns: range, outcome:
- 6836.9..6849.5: 13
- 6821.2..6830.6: 14.1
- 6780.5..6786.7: 12.8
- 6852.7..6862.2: 12.9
